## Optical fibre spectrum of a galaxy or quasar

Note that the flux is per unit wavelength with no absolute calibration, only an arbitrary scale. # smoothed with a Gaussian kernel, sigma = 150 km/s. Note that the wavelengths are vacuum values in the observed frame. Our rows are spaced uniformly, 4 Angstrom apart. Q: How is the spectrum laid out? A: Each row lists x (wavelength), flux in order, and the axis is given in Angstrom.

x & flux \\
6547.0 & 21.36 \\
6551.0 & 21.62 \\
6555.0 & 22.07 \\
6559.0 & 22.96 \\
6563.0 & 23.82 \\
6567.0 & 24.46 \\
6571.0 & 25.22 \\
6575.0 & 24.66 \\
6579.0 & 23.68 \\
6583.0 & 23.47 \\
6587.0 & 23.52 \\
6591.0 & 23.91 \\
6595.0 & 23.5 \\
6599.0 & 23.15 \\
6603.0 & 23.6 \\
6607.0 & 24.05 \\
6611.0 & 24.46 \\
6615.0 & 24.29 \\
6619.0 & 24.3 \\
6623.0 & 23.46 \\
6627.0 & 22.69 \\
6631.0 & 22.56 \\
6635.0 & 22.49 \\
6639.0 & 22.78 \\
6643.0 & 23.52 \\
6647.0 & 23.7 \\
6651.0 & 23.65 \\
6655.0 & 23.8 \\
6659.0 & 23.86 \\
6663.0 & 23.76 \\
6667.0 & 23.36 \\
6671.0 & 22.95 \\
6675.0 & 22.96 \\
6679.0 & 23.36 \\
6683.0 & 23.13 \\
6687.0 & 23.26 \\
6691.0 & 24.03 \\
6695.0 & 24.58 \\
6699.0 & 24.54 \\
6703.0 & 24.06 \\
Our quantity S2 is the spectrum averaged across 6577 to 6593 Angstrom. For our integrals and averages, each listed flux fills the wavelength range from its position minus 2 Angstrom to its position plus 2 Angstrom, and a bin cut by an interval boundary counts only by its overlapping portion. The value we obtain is 23.6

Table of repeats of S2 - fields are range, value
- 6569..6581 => 24.5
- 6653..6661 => 23.8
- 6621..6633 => 22.9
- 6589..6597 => 23.7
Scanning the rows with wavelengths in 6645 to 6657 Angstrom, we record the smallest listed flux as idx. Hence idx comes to 23.65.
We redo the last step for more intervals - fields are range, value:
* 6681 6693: 23.13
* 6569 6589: 23.47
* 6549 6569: 21.62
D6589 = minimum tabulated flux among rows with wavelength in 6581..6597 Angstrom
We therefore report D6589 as 23.47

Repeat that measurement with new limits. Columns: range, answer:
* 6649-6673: 22.95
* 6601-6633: 22.56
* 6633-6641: 22.49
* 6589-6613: 23.15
